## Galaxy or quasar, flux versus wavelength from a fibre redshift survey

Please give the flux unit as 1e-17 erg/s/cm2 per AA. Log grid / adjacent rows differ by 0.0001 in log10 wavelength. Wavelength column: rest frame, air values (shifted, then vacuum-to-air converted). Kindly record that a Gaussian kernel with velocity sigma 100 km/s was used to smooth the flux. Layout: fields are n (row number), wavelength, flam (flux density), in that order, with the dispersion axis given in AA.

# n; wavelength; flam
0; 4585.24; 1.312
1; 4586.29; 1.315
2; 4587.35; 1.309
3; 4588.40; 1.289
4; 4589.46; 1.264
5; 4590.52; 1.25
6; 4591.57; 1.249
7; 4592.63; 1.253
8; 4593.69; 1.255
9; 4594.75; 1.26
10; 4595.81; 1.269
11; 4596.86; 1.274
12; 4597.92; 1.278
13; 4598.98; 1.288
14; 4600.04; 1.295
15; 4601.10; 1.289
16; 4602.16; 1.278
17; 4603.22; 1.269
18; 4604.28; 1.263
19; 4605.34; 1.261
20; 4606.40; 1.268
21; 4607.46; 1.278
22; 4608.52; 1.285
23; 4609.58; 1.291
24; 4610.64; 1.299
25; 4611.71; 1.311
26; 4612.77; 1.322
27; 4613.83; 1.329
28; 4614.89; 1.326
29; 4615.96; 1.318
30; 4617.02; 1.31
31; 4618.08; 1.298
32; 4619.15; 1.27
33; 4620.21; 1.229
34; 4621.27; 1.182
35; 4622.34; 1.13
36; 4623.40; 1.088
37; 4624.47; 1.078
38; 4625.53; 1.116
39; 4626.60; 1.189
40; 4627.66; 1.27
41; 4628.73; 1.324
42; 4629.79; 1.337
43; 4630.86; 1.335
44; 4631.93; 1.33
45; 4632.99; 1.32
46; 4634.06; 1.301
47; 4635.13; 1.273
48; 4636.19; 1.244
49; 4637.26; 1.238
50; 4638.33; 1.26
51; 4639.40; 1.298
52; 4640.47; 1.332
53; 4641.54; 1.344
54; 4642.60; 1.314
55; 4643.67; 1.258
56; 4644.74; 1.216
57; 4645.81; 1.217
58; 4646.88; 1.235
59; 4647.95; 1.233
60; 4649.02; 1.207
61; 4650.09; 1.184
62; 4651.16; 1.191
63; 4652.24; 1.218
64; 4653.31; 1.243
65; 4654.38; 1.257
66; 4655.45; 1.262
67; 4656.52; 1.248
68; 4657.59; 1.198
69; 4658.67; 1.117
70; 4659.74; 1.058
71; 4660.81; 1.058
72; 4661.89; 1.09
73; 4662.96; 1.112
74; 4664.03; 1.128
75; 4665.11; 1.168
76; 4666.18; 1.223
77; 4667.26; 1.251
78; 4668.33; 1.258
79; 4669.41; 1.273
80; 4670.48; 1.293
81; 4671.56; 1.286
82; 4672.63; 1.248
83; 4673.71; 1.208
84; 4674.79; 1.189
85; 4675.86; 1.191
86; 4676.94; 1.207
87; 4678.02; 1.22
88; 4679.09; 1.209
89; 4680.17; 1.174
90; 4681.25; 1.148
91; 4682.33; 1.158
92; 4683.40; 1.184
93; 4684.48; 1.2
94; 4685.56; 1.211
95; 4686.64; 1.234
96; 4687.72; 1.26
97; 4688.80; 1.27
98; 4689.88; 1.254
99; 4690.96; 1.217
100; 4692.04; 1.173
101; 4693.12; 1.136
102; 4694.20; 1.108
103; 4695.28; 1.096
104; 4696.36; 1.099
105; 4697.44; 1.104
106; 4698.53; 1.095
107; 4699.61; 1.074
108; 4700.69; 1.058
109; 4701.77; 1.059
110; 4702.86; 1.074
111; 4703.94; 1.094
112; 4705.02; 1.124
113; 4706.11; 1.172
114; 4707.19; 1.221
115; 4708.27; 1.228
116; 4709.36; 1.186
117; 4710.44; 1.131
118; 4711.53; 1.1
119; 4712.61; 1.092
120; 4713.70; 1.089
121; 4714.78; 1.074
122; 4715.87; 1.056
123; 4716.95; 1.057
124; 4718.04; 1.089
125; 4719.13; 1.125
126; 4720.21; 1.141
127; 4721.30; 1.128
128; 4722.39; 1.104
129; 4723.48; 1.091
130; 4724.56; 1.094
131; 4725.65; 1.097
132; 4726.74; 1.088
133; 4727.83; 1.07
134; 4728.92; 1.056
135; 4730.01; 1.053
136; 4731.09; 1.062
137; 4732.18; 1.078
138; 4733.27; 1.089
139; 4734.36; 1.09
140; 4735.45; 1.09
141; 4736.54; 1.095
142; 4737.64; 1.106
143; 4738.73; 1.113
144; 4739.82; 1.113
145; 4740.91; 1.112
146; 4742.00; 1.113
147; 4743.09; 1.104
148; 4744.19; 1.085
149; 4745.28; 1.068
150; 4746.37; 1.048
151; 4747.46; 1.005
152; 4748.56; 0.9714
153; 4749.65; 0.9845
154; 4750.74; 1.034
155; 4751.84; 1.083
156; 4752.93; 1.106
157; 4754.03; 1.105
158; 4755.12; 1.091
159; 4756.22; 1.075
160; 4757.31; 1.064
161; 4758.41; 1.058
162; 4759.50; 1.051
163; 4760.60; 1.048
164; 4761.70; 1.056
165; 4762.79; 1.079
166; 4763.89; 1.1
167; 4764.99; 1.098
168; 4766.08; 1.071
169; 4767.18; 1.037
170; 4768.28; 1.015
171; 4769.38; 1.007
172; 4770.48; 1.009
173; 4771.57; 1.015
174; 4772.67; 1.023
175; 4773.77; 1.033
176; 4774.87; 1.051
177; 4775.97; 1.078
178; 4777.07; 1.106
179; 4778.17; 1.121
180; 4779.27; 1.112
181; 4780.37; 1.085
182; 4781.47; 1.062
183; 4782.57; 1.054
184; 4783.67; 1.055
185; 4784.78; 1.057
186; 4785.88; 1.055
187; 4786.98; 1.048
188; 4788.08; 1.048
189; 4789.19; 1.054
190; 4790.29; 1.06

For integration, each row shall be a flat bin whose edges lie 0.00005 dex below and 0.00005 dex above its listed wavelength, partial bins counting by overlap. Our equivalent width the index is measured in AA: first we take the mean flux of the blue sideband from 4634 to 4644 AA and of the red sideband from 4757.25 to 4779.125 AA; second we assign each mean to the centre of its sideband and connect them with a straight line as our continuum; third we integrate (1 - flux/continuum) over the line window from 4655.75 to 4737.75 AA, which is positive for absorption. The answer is 2.7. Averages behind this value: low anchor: 1.29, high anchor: 1.06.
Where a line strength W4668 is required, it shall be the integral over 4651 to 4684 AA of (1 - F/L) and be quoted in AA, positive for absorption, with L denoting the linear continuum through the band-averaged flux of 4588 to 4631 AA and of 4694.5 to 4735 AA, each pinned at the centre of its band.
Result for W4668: -0.6 AA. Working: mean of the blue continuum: 1.26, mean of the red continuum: 1.1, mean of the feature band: 1.2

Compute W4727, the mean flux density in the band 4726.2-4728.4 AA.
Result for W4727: 1.08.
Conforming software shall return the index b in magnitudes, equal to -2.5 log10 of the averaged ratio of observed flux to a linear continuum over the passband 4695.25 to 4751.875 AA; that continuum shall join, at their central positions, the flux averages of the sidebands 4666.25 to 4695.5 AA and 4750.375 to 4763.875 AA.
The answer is 0.04 mag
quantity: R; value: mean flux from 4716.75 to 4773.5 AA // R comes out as 1.07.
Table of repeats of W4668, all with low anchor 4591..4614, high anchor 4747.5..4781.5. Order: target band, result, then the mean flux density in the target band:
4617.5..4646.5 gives -0.3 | 1.25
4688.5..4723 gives 0.4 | 1.12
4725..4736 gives 0.3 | 1.08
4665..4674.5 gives -0.5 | 1.25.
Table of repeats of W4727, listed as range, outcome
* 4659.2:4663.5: 1.08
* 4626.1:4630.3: 1.28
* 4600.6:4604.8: 1.27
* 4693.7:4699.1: 1.1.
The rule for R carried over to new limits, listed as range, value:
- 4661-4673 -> 1.21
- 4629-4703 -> 1.21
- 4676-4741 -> 1.13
